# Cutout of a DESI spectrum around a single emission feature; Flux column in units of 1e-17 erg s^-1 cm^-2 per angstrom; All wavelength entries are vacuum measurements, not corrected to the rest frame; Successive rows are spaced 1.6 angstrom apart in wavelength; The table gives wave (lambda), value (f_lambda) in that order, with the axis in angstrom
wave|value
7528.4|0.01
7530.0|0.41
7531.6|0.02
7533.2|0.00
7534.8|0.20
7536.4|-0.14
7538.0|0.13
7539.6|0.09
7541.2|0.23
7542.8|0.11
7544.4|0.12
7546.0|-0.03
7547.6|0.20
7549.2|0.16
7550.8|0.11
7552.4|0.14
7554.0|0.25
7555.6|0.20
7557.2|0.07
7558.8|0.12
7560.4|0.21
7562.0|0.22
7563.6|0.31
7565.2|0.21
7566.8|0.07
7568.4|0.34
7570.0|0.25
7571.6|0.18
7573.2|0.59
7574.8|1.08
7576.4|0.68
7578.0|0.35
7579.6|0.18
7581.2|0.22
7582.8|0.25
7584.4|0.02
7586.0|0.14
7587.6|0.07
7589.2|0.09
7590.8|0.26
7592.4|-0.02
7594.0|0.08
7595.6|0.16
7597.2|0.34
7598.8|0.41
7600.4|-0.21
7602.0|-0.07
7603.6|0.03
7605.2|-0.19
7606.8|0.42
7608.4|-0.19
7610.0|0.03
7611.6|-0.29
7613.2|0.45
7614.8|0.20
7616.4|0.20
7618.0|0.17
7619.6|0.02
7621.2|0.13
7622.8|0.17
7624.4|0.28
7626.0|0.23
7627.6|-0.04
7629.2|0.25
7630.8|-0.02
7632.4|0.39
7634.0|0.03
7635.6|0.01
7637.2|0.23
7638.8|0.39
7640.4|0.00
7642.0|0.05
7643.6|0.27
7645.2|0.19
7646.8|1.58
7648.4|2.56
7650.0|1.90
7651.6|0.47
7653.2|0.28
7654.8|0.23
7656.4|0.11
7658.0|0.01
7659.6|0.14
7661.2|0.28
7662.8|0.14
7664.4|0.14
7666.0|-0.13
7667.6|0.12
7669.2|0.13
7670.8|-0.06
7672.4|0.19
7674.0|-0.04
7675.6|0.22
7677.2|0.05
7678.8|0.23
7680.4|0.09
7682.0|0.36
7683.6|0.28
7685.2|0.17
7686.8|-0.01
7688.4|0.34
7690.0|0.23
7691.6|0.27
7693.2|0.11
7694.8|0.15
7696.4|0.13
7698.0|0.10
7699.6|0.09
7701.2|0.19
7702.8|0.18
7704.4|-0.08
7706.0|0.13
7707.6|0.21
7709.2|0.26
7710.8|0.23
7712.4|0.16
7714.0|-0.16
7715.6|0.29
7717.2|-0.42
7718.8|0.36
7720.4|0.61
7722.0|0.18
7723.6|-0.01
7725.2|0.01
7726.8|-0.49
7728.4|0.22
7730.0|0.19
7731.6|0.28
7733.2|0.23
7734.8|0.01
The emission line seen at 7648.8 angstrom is [O III] 5007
